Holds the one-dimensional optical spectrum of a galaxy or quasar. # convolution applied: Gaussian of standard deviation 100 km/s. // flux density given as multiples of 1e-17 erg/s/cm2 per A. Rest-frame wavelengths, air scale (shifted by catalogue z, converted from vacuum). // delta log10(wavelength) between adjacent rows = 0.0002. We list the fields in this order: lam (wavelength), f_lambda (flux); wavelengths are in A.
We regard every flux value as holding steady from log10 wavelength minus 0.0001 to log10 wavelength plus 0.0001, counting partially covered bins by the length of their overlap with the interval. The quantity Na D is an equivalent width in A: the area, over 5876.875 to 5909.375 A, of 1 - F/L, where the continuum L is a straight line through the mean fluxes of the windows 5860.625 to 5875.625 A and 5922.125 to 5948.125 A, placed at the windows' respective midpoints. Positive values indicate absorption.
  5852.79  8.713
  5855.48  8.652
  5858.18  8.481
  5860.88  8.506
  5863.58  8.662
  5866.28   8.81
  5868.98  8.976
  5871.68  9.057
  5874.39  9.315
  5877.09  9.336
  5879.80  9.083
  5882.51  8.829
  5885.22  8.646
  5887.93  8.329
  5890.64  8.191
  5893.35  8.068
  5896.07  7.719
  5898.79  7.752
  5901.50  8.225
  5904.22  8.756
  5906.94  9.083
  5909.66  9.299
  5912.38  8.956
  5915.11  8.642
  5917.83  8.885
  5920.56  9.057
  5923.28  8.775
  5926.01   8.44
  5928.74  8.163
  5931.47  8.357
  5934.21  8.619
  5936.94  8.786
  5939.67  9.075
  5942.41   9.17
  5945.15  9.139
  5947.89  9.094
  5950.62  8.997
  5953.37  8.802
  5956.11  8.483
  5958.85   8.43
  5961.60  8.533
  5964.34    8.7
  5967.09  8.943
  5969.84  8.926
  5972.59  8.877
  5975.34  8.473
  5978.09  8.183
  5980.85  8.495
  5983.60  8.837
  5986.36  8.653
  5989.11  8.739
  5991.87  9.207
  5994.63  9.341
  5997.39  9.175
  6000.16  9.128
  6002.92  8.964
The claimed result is 1.3 A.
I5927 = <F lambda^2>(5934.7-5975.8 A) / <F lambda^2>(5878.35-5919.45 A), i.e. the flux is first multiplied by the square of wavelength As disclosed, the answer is 1.05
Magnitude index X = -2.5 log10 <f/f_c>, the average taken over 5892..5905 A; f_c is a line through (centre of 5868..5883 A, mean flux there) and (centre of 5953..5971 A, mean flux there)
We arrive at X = 0.12 mag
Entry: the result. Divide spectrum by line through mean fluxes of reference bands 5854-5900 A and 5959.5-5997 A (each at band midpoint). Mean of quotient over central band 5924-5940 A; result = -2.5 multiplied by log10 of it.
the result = 0.019 mag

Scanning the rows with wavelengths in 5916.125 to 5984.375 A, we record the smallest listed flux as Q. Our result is 8.163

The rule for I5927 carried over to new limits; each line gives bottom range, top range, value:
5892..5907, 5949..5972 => 1.09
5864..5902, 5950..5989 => 1.04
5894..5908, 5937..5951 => 1.11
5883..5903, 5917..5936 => 1.07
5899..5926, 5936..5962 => 1.02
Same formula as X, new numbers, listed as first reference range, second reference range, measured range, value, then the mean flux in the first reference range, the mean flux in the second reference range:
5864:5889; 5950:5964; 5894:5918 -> 0.03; 8.93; 8.63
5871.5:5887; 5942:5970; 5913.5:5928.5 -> 0.02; 9.02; 8.82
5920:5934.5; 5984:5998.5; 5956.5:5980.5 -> 0.03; 8.54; 9.01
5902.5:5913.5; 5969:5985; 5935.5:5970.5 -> -0.01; 9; 8.62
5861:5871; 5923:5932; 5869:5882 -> -0.05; 8.8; 8.4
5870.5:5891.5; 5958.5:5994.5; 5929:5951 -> -0.01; 8.86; 8.72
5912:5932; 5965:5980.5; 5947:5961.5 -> -0.01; 8.66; 8.66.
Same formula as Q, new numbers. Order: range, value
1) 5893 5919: 7.719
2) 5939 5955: 8.802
